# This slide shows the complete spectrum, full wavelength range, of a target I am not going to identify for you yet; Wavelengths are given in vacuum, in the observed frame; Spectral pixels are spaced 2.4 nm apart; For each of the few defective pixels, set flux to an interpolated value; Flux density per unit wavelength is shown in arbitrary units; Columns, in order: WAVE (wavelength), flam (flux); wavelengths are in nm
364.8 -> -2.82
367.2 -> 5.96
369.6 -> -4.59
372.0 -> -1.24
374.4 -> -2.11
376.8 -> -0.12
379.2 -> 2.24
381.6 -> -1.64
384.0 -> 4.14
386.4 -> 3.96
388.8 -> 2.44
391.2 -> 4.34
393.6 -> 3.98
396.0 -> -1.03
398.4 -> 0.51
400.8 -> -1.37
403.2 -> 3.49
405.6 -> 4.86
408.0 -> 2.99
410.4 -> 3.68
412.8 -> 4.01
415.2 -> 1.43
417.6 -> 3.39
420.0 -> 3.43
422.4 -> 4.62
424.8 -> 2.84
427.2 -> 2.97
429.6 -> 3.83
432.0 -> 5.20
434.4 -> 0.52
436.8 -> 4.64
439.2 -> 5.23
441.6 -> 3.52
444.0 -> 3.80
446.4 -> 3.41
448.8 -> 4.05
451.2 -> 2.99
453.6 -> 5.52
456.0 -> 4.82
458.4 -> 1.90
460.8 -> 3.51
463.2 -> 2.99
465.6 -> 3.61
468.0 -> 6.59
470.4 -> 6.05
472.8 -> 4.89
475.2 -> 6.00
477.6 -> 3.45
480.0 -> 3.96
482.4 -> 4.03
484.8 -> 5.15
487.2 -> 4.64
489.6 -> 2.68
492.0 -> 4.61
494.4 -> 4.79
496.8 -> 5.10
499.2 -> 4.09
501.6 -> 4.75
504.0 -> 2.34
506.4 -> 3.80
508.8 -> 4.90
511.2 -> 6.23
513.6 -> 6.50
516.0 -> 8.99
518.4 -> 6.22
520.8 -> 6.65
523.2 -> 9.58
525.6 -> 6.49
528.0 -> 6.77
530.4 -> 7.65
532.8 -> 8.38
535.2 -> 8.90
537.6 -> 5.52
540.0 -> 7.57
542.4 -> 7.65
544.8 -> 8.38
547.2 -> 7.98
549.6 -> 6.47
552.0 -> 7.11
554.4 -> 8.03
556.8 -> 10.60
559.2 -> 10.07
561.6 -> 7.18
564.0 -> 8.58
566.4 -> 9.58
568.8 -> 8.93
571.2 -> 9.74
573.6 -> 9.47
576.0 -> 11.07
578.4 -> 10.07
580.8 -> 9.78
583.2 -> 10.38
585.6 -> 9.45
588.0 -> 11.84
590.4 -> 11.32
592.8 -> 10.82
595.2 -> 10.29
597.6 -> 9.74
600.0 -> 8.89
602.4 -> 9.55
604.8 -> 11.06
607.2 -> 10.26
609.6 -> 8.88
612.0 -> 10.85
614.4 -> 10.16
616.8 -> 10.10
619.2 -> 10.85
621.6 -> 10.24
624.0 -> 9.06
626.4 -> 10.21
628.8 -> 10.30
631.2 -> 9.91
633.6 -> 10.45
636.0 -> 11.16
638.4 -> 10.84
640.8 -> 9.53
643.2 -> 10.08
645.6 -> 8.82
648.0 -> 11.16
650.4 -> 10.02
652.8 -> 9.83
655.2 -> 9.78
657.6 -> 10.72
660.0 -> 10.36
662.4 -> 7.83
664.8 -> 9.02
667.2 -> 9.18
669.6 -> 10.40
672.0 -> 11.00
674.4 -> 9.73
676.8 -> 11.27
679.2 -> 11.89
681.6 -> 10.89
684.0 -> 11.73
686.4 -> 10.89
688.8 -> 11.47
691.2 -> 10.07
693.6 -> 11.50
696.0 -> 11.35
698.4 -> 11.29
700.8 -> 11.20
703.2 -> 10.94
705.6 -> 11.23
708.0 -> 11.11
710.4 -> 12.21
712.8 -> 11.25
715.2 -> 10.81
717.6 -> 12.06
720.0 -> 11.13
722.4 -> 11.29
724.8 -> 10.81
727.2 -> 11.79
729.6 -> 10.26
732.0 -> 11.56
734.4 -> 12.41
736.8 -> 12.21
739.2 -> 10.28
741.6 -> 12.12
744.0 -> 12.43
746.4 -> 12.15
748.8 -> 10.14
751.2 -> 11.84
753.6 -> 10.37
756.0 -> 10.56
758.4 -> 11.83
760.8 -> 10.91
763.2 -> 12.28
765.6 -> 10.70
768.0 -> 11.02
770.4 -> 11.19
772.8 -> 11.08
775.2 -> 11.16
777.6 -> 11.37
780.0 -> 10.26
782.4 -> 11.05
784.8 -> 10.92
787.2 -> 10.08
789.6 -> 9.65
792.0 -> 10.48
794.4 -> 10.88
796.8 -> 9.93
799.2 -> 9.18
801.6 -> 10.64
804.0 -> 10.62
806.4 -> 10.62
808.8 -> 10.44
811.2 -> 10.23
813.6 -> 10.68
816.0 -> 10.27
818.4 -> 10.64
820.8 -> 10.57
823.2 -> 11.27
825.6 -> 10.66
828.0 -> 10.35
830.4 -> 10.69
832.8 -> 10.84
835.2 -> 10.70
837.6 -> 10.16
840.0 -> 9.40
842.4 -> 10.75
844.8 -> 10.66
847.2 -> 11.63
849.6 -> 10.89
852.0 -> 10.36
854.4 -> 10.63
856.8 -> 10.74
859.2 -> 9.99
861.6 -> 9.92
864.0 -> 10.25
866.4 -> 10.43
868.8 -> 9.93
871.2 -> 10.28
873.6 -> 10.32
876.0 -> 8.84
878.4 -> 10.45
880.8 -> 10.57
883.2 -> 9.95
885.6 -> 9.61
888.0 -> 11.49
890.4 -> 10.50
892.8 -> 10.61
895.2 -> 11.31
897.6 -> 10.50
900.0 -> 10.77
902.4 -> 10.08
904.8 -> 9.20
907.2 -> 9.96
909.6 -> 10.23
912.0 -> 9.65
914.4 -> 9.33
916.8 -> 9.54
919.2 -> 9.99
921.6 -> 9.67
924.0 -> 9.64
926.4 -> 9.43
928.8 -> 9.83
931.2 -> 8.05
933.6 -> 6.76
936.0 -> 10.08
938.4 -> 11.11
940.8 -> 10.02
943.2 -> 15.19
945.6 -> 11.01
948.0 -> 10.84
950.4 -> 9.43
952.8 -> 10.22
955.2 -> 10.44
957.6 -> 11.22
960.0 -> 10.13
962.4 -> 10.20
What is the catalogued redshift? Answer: 0.279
